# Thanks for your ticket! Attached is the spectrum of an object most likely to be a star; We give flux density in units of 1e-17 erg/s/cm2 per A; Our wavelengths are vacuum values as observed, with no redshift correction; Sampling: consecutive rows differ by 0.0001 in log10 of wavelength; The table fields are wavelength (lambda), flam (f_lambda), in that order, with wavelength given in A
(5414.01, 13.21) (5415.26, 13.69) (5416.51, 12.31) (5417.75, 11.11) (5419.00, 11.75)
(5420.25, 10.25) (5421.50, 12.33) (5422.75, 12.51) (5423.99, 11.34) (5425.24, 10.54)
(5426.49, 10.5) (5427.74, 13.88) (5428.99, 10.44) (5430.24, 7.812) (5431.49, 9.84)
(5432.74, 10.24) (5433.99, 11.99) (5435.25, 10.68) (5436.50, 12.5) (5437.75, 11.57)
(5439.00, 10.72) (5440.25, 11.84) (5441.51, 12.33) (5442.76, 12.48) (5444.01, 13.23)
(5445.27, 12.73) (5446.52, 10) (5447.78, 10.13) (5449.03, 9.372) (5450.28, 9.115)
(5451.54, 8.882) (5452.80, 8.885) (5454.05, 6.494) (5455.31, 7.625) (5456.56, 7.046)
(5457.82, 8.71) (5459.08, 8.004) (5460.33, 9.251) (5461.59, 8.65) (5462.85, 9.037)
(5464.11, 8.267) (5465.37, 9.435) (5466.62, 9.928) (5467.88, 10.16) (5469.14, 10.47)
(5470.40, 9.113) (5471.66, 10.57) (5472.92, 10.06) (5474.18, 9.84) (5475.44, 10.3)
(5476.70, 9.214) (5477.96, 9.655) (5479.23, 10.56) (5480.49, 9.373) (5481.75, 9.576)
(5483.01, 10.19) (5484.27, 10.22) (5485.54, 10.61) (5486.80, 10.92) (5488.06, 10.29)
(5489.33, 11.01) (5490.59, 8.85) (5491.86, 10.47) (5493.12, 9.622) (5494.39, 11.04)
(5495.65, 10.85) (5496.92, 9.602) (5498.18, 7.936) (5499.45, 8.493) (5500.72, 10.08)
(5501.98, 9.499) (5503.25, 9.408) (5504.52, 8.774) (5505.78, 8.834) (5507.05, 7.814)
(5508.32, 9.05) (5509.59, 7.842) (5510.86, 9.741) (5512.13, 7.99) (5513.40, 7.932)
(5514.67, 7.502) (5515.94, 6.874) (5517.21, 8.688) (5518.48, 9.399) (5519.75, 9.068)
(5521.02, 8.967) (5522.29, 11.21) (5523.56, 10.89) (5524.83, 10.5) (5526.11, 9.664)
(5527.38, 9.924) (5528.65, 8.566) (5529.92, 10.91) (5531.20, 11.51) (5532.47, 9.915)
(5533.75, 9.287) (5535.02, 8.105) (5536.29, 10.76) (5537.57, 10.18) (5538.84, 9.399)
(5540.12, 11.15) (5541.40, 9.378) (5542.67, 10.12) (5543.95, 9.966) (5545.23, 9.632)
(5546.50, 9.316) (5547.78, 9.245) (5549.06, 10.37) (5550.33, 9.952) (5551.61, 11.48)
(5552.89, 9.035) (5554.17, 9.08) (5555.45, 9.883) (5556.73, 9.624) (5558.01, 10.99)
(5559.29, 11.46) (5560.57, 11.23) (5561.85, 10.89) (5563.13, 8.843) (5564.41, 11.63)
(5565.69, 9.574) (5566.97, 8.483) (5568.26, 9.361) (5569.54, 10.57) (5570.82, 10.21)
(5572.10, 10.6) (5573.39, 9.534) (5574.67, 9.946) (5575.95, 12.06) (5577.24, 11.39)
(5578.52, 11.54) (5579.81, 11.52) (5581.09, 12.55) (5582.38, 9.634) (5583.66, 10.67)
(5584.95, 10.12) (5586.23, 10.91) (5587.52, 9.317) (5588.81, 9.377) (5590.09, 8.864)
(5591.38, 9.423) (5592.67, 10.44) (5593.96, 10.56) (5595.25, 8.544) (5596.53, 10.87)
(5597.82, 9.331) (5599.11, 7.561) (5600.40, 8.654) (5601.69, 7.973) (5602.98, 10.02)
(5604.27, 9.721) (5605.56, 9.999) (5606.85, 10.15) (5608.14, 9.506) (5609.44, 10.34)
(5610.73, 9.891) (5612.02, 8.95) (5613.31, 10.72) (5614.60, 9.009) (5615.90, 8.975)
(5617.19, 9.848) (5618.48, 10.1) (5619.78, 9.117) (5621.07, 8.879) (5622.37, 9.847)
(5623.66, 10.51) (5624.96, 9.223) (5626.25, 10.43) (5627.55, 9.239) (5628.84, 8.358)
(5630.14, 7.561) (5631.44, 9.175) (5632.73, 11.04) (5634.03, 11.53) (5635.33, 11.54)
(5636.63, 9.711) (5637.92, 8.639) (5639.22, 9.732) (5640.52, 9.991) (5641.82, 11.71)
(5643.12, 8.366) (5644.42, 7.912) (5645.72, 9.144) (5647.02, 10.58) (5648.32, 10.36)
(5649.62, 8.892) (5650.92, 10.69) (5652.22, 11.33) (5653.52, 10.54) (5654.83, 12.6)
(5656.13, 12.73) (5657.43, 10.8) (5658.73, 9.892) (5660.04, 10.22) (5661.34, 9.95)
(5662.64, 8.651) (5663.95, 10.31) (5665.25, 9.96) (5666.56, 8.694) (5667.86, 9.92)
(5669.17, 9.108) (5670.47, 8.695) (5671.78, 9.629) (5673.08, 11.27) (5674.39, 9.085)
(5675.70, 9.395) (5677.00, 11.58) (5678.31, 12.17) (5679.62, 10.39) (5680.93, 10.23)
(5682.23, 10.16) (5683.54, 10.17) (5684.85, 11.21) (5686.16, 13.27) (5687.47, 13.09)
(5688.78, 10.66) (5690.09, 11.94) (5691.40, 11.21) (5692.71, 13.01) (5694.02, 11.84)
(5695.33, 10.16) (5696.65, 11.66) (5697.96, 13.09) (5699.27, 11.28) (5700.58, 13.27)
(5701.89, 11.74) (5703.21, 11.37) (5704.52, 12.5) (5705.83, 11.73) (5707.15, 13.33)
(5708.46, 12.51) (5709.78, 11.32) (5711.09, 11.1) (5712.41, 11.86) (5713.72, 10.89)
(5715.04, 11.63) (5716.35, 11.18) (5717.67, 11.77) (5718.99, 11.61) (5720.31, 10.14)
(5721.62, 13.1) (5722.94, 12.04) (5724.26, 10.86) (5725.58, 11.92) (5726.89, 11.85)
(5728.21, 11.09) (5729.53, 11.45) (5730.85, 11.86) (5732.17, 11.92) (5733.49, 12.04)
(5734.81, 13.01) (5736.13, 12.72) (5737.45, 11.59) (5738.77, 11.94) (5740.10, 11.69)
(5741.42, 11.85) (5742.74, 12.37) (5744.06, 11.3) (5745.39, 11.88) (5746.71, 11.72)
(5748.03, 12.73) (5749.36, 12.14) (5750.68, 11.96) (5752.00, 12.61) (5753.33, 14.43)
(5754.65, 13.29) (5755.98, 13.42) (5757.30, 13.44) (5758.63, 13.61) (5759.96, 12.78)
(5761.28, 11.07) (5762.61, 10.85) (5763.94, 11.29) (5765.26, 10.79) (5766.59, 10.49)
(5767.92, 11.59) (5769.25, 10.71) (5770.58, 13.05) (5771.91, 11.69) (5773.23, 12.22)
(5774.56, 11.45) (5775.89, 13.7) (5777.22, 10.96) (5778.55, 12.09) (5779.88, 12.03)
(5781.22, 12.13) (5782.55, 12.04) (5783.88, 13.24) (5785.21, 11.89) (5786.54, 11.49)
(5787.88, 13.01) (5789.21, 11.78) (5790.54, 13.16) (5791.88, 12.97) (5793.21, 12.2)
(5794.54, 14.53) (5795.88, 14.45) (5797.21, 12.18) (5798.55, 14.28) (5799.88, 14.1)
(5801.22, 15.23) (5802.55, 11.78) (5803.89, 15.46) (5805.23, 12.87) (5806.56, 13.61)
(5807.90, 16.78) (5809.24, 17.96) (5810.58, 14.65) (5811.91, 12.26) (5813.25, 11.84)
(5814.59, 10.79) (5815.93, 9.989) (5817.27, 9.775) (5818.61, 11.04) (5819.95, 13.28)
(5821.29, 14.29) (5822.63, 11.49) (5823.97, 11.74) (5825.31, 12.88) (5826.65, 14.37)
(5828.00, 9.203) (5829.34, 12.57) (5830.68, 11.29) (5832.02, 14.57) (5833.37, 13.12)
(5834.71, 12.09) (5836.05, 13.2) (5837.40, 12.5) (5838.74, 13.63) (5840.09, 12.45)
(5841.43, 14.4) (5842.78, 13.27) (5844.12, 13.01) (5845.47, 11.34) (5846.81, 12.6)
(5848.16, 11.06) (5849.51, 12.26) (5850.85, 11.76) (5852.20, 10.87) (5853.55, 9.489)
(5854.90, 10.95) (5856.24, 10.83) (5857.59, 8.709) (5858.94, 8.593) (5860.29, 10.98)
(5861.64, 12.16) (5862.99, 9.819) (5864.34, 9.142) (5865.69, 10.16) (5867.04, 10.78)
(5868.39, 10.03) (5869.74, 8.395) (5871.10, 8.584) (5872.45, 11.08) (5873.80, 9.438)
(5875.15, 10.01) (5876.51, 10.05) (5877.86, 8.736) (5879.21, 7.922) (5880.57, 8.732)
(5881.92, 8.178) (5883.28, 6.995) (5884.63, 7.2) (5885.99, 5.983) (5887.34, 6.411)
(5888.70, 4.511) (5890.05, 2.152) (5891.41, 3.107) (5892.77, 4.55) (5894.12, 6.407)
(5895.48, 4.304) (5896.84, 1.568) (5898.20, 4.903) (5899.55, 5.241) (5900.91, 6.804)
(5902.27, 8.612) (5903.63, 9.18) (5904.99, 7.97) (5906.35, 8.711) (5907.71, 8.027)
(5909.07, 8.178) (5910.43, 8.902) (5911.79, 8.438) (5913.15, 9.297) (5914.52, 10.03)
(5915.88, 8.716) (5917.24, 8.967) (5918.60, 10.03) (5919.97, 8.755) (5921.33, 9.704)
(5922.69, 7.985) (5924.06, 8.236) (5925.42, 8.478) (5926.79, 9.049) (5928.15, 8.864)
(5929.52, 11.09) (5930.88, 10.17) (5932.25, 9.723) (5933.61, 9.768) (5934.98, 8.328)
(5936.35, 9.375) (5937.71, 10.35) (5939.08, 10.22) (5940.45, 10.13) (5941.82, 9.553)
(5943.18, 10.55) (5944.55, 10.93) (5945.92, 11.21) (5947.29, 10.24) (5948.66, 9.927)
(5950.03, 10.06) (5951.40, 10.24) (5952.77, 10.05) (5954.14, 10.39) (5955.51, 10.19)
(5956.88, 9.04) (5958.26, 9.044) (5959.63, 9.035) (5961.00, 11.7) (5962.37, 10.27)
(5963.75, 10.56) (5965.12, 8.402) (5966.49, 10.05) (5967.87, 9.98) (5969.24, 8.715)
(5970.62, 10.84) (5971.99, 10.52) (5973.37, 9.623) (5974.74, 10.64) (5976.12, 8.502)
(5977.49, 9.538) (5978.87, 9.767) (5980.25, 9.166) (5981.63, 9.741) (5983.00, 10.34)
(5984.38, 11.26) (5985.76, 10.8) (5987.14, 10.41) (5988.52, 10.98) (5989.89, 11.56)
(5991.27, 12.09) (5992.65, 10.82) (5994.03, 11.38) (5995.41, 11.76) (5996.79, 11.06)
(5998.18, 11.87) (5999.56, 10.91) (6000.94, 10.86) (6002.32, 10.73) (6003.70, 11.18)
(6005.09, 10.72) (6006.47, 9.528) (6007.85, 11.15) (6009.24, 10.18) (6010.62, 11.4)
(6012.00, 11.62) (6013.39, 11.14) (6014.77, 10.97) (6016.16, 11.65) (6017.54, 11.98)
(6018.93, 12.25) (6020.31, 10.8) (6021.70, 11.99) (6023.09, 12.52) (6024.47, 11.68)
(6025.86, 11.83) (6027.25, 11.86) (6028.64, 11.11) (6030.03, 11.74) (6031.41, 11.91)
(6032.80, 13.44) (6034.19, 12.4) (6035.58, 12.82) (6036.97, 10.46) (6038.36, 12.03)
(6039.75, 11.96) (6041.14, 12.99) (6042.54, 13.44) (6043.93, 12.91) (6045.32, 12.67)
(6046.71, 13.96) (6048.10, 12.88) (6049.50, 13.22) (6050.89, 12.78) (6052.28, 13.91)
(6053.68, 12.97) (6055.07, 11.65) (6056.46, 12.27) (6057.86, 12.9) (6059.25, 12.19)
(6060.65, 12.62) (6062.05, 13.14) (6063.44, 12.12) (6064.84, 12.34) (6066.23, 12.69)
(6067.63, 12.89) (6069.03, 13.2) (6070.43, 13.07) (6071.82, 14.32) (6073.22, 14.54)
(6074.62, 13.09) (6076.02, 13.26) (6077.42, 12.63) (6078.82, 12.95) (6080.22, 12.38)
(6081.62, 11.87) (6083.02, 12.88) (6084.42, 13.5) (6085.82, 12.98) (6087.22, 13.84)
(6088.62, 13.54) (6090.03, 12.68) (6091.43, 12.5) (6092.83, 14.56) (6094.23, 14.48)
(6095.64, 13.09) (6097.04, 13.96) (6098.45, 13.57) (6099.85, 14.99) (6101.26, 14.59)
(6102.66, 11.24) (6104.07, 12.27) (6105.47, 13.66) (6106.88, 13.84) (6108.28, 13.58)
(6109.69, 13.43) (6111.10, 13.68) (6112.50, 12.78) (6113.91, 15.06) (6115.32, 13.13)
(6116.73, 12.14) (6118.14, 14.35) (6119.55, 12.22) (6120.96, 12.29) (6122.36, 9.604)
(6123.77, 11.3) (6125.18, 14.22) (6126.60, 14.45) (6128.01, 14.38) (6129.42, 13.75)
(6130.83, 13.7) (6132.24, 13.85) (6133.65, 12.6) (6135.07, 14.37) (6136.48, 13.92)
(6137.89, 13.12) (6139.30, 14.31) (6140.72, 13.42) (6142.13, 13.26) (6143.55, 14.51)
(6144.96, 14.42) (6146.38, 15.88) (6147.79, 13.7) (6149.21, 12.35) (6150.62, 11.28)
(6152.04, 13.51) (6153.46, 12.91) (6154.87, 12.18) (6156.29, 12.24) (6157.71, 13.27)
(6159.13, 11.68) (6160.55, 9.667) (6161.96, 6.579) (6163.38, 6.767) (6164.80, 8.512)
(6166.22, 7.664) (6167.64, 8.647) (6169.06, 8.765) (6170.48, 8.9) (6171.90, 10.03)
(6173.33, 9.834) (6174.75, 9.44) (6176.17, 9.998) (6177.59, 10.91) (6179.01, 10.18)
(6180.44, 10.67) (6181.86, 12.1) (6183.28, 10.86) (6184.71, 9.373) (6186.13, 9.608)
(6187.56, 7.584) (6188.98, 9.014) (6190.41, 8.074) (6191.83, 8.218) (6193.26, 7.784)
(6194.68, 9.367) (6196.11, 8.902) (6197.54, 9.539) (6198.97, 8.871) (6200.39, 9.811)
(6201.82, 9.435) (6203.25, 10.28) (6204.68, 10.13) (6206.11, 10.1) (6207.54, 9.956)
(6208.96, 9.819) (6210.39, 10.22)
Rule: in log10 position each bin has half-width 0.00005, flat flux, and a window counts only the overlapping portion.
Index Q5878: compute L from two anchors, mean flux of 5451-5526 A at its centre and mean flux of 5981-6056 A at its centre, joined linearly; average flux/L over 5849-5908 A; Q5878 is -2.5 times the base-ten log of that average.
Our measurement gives 0.33 mag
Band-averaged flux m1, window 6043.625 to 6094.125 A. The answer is 13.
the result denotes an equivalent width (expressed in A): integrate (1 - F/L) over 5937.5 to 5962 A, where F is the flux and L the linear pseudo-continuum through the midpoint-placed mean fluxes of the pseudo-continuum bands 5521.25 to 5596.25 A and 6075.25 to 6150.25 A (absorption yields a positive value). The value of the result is 4.5 A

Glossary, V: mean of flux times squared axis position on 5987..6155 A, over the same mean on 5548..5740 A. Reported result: 1.4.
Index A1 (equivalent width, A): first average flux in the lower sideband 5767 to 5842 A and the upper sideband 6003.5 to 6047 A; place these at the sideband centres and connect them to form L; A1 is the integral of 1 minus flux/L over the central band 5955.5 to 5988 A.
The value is 5.7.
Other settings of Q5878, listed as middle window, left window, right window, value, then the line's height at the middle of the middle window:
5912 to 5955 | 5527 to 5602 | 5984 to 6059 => 0.184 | 11.5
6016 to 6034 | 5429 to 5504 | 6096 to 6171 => 0.017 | 12.1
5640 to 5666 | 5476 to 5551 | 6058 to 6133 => 0.024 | 10.5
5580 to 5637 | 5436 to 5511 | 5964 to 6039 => 0.036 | 10.1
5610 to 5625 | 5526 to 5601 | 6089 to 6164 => 0.080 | 10.3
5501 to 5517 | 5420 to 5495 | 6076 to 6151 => 0.224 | 10.4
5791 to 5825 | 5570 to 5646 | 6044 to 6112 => -0.172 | 11.3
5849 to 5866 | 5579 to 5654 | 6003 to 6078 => 0.077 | 11.2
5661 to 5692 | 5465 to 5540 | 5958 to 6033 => -0.043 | 10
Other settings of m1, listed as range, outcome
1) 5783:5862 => 12.5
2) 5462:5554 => 9.63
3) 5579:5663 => 9.89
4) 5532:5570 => 9.96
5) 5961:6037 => 10.9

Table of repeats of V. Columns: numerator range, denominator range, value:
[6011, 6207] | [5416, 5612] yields 1.48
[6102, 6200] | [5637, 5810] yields 1.14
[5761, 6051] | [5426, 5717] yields 1.19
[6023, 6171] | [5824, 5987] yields 1.41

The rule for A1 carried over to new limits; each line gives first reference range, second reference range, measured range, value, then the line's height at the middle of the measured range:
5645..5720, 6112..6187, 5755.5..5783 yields -1.98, 11.2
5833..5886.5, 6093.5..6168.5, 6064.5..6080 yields -1.19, 12.2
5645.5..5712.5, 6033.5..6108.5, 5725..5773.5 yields -3.09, 11.3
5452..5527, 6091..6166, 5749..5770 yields -2.58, 10.8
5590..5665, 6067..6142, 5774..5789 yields -1.69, 10.9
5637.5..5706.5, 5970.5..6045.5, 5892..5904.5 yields 6.02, 11.1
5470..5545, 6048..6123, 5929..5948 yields 3.26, 12.2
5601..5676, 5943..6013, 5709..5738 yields -4.95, 9.98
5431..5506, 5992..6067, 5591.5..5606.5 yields 1.37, 10.4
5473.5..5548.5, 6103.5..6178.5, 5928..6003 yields 7.93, 11.5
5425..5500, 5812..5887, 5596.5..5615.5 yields 1.61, 10.3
